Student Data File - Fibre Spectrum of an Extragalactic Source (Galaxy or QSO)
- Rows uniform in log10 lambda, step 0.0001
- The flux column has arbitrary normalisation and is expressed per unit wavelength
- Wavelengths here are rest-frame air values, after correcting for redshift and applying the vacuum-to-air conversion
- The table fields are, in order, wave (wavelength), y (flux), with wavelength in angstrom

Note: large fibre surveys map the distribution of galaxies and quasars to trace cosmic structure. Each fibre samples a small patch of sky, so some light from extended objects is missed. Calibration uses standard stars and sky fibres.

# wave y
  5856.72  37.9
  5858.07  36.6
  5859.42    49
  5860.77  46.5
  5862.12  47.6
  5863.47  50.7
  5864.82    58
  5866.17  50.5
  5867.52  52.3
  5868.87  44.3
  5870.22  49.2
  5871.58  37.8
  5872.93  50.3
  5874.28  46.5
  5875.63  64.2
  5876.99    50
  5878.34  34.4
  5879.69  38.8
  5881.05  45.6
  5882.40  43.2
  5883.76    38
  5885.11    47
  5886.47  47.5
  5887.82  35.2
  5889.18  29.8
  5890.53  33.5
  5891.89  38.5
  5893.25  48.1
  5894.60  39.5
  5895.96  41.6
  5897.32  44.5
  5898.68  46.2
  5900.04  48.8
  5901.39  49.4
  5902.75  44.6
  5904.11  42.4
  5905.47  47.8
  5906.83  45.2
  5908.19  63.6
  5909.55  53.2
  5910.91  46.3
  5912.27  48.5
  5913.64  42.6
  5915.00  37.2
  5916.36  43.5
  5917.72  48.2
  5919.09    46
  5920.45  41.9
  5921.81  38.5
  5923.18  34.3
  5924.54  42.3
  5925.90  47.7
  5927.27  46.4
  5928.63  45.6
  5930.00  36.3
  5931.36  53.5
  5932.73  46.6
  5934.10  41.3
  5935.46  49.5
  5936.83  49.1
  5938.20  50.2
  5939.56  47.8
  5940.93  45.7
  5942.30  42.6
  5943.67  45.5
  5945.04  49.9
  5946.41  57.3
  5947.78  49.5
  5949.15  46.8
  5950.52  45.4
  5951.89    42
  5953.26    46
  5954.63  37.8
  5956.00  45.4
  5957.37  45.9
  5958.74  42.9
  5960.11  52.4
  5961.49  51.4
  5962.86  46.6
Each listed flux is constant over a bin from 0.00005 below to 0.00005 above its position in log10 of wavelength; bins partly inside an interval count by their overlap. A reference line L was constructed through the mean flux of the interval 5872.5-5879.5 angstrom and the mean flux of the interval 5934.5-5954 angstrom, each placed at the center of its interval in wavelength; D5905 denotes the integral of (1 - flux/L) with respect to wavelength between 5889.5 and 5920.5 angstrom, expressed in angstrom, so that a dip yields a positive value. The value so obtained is 1.8 angstrom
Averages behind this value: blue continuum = 48.4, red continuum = 47.5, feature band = 45.2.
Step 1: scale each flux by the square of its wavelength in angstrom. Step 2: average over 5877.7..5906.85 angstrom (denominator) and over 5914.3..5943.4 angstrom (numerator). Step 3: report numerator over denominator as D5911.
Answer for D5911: 1.07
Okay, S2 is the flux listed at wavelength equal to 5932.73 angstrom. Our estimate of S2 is 46.6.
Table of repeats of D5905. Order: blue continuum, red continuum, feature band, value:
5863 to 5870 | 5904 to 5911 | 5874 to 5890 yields 2.4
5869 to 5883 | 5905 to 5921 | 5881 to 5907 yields 2.1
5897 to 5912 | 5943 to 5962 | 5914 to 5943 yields 2.0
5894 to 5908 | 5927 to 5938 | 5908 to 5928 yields 0.5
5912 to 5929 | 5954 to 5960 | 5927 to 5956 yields -1.8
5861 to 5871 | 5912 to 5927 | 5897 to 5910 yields -1.1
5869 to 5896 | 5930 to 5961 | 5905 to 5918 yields -0.8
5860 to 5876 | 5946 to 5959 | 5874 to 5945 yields 4.4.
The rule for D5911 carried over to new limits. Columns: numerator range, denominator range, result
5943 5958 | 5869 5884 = 1.05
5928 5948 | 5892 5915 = 1.03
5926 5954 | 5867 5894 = 1.10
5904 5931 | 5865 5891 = 1.03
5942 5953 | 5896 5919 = 1.03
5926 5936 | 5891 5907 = 1.04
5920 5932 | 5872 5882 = 0.93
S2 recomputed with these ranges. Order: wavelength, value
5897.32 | 44.5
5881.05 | 45.6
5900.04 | 48.8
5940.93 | 45.7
